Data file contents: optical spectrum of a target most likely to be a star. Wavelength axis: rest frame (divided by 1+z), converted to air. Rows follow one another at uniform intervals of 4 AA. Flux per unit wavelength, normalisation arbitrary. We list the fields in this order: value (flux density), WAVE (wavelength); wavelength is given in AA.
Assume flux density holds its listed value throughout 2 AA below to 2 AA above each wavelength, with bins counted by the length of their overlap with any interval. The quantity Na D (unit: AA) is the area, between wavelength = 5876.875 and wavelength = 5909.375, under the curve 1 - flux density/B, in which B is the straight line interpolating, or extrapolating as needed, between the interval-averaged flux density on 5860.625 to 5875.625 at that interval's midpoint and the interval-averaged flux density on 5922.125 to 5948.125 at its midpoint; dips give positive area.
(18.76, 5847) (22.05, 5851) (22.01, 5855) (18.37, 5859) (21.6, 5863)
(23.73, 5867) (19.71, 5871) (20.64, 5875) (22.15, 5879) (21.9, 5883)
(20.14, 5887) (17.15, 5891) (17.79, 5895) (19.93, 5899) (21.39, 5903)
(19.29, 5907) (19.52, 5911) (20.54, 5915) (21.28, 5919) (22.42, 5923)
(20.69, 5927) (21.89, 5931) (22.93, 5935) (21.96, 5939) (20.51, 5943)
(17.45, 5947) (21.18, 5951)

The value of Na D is 2.1 AA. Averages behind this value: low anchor 21.4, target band 20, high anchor 21.2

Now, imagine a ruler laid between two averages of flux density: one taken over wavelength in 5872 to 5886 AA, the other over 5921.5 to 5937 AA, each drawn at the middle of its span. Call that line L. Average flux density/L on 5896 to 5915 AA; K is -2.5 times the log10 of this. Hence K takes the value 0.09 mag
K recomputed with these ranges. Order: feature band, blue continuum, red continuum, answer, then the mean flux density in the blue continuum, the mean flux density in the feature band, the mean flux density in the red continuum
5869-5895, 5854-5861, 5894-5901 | -0.039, 19.9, 20.1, 19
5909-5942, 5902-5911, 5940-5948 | -0.084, 20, 21.4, 19.5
